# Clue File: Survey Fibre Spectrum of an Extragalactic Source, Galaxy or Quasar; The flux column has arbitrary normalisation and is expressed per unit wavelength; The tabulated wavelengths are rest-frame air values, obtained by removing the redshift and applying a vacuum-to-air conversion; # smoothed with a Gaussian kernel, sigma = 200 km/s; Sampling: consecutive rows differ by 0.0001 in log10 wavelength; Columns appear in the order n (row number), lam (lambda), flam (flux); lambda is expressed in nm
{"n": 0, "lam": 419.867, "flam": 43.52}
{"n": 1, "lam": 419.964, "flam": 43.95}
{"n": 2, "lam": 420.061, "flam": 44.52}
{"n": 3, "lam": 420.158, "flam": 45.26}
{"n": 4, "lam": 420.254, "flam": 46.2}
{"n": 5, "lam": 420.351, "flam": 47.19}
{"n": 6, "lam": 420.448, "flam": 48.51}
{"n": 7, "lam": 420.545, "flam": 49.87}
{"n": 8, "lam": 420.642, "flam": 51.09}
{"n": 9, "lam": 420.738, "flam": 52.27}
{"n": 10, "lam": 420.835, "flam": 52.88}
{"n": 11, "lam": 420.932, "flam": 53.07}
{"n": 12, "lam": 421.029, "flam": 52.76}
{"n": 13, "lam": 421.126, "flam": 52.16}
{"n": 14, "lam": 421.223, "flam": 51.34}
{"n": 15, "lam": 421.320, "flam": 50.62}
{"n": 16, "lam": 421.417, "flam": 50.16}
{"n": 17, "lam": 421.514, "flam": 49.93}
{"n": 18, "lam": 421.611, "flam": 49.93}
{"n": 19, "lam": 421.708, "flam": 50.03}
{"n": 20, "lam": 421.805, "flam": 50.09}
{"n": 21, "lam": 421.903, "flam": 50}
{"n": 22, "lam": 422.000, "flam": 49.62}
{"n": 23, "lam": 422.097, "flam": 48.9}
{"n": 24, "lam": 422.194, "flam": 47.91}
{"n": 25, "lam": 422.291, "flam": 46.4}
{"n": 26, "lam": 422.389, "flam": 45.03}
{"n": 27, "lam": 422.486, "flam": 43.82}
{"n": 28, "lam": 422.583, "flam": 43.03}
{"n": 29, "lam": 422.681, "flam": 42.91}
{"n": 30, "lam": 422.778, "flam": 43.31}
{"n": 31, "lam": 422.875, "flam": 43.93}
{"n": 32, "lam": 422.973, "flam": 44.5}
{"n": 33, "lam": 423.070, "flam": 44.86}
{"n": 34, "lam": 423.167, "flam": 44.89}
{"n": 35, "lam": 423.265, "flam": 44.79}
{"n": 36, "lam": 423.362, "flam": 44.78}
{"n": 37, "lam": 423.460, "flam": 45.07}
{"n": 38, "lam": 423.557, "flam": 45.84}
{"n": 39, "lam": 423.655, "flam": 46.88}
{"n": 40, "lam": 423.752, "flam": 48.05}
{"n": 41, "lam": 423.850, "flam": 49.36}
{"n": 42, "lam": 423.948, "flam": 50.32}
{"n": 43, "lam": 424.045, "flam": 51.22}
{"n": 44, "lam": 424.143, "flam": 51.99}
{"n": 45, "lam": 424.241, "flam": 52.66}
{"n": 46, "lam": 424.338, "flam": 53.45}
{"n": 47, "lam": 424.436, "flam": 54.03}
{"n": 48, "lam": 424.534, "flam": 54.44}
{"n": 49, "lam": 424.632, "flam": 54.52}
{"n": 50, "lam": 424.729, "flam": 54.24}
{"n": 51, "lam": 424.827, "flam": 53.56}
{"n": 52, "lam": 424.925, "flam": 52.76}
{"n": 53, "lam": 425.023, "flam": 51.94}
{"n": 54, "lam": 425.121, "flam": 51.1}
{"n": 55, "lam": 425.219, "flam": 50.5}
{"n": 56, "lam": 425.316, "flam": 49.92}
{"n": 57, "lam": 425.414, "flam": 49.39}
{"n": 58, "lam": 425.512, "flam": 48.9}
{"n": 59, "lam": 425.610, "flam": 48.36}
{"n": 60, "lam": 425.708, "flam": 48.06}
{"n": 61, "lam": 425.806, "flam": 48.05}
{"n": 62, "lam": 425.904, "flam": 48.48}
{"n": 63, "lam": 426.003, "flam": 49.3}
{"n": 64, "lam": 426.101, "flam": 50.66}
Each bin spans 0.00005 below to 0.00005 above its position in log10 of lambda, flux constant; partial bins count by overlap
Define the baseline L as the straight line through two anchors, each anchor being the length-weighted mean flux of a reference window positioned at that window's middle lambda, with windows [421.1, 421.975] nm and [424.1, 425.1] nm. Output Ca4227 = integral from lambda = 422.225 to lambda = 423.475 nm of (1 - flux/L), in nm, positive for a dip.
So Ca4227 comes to 0.17 nm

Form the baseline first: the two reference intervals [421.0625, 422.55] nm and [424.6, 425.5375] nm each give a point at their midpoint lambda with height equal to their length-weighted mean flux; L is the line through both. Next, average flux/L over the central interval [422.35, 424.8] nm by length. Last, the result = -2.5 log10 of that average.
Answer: 0.06 mag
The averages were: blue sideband 49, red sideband 51.7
